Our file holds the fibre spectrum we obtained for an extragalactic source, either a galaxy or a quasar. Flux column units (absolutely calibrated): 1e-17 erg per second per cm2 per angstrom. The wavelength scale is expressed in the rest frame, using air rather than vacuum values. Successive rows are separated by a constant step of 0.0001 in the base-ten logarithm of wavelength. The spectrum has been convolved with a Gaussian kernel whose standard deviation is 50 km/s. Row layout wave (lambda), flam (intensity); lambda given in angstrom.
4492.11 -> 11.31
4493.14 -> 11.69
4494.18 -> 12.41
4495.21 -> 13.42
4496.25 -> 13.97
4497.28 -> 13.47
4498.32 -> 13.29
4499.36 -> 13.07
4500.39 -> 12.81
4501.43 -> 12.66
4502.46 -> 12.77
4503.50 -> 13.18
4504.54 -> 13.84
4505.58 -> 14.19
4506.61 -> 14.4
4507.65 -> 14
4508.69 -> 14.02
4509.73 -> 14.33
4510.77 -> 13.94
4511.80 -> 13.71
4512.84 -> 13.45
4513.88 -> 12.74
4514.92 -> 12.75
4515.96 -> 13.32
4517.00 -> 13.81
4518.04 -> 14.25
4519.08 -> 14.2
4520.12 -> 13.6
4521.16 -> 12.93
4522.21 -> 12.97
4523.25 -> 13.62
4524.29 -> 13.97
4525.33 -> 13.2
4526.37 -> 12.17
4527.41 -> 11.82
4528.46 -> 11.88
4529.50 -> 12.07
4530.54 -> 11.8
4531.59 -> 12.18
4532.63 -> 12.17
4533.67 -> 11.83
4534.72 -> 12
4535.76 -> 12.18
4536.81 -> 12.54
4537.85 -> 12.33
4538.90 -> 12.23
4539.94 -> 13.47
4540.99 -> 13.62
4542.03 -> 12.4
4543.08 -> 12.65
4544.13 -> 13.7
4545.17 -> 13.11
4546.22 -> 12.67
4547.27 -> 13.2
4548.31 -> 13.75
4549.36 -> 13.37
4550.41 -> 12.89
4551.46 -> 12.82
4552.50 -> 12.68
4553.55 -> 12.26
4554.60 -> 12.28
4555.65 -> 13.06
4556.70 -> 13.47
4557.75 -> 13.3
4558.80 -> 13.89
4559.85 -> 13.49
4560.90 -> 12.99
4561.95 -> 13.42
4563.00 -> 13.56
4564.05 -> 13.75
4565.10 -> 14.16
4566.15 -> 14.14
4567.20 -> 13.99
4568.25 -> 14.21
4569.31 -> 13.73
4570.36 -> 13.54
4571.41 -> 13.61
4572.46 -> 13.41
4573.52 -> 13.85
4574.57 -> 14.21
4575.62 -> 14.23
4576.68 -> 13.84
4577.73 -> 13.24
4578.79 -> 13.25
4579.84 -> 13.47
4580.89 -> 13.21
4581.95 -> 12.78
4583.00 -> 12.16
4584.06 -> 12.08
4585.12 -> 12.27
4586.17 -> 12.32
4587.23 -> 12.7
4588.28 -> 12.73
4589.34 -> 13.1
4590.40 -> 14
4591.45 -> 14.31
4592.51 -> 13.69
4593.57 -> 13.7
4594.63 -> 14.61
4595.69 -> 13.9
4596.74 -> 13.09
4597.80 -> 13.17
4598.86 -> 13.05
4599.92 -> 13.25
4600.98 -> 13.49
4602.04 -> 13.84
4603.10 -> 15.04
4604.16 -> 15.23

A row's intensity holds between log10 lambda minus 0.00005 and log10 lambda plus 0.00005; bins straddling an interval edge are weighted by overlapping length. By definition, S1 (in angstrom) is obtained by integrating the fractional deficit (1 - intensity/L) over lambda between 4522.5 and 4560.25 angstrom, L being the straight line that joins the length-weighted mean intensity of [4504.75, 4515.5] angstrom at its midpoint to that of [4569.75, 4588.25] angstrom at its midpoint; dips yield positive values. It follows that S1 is 2.0 angstrom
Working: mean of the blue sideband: 13.8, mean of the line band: 12.8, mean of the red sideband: 13.2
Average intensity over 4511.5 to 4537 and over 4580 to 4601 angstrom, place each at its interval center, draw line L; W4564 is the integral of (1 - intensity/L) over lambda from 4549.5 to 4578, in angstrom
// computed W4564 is -1.0 angstrom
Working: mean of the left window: 12.8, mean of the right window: 13.2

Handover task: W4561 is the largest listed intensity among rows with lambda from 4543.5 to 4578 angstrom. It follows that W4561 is 14.23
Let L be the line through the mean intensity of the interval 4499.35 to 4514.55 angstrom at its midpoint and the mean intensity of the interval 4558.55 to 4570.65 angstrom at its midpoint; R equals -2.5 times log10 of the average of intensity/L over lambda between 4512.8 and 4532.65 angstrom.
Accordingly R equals 0.05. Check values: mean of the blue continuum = 13.6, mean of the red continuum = 13.7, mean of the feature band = 12.9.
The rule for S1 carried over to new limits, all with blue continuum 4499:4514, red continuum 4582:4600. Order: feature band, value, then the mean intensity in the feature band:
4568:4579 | -0.40 angstrom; 13.7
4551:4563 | 0.23 angstrom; 13.1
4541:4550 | 0.17 angstrom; 13.1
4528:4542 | 1.15 angstrom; 12.3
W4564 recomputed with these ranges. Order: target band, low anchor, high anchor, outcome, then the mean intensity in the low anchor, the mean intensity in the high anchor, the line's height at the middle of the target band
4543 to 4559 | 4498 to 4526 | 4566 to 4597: 0.49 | 13.5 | 13.4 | 13.5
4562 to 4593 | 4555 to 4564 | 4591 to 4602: 0.17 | 13.4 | 13.6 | 13.5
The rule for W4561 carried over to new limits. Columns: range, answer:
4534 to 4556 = 13.75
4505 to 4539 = 14.4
